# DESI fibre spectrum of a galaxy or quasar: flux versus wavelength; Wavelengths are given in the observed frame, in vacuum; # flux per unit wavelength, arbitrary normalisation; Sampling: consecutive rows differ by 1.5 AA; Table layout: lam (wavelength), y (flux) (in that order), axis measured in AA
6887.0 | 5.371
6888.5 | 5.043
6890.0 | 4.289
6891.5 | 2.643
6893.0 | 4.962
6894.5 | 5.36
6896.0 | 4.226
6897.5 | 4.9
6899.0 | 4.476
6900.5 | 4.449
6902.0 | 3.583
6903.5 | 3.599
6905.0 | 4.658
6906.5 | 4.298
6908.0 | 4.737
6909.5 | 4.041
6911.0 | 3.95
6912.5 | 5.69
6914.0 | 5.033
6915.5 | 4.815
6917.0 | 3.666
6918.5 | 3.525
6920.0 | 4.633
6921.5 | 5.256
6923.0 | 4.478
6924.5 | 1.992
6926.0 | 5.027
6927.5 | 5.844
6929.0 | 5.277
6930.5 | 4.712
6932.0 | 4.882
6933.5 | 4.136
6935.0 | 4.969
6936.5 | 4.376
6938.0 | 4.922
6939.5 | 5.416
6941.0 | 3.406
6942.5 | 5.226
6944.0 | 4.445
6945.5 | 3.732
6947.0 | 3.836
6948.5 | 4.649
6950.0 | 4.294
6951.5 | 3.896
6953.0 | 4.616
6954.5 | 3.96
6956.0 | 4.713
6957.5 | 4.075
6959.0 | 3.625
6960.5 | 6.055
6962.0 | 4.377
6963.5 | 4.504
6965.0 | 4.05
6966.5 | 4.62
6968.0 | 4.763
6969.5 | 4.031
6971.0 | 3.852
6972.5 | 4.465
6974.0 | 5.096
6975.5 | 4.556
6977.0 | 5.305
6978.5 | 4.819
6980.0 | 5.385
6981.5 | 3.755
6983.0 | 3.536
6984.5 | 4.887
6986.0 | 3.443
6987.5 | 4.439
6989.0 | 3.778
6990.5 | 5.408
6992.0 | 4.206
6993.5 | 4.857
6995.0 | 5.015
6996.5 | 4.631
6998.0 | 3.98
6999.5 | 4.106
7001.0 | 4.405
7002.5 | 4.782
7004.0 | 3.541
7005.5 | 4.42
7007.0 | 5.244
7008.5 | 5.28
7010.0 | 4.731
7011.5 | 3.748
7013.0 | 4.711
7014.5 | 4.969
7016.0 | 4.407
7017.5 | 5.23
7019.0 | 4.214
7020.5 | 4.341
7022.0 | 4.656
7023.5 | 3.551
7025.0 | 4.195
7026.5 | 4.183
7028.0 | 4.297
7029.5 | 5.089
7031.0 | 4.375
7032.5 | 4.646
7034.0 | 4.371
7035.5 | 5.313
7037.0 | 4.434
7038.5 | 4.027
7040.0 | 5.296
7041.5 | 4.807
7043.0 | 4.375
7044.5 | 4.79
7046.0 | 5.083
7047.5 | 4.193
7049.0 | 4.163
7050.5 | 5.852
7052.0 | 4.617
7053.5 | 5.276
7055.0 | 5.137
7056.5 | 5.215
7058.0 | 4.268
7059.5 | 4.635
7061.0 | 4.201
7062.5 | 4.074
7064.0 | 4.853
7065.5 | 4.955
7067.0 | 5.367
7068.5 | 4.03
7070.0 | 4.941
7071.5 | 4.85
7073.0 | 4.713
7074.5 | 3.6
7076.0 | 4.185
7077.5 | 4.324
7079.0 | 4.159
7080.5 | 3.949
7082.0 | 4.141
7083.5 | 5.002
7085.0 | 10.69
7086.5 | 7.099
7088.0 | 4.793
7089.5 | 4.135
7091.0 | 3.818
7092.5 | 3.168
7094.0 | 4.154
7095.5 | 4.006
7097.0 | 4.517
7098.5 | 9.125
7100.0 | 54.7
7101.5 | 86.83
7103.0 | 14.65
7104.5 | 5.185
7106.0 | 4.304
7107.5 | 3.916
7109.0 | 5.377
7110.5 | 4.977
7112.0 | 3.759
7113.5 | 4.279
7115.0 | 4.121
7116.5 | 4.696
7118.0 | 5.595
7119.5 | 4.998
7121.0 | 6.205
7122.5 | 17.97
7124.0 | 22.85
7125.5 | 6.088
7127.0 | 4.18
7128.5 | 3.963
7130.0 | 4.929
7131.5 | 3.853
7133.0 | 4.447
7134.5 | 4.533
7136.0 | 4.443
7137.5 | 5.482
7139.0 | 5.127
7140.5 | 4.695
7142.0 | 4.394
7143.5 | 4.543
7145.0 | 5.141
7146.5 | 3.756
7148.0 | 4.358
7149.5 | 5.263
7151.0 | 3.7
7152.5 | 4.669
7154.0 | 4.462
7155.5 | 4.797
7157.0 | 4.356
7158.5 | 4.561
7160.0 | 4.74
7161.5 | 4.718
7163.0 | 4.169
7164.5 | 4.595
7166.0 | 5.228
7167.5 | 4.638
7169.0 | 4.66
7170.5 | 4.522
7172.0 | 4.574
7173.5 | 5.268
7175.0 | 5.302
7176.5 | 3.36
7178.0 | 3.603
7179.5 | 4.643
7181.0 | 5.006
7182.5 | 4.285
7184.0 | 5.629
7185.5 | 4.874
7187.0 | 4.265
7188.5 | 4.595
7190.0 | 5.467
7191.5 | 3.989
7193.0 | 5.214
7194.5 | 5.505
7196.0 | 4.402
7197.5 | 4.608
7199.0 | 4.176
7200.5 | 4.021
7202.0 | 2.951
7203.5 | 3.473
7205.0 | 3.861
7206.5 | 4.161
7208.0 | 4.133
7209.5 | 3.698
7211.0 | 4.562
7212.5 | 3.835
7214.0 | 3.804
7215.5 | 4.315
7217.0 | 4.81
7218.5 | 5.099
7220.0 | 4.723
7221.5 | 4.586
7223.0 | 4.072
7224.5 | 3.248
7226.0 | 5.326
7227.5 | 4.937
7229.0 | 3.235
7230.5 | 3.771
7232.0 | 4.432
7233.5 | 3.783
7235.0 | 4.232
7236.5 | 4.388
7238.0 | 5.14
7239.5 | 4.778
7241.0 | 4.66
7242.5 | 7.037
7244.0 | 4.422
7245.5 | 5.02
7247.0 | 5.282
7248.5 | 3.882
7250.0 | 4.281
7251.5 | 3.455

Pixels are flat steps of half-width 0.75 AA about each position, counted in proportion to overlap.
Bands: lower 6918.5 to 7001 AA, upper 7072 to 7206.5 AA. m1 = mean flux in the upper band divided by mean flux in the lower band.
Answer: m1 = 1.5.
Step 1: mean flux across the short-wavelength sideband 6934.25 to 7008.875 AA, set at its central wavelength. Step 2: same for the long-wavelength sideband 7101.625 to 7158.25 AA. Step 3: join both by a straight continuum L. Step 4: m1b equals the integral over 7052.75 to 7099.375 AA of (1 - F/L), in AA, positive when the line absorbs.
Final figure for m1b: 7.2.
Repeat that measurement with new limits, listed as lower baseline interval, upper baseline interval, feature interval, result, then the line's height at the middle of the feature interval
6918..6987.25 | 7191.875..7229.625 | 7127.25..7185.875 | -3.80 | 4.31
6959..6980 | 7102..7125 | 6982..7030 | 9.74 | 5.59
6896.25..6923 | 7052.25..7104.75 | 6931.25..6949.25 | 2.53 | 5.24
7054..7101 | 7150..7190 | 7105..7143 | -1.42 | 5.75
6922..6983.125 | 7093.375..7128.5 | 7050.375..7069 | 9.50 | 9.78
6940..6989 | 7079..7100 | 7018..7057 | 8.45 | 5.91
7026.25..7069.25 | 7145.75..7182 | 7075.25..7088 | -2.08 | 4.65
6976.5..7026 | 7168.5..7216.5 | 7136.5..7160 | -1.09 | 4.42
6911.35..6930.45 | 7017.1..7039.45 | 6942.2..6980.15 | 0.55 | 4.54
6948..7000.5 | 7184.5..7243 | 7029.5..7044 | -0.70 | 4.44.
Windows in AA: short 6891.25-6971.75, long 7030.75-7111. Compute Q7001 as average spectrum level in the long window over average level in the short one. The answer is 1.68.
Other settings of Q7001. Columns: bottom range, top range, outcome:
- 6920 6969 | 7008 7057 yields 1.03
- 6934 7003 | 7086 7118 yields 2.56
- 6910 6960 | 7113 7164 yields 1.25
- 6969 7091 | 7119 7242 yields 1.06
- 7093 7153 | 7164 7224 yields 0.49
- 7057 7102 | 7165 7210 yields 0.51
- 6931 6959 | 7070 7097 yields 1.08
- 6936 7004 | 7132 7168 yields 1.04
